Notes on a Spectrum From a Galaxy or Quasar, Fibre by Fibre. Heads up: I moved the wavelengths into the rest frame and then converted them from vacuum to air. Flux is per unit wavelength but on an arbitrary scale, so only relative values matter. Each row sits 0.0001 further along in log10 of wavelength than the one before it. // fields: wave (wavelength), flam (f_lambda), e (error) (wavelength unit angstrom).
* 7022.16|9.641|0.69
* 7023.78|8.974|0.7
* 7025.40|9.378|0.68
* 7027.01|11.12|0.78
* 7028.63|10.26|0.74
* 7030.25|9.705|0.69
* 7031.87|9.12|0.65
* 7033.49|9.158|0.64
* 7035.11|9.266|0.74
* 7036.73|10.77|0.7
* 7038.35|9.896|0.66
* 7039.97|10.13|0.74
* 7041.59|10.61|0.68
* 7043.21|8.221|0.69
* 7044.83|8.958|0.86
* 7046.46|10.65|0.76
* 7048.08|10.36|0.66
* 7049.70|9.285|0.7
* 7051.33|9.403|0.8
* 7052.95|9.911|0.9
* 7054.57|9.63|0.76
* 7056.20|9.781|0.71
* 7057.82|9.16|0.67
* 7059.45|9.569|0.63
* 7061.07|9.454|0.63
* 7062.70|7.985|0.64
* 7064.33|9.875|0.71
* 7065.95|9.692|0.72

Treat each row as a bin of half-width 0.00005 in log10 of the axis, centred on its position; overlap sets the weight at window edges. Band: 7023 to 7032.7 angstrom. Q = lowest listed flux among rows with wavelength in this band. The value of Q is 8.974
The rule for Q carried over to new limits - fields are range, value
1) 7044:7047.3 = 8.958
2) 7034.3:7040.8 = 9.266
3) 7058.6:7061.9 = 9.454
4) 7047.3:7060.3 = 9.16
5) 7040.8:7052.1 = 8.221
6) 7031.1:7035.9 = 9.12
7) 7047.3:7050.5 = 9.285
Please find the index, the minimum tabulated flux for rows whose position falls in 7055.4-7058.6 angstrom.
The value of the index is 9.16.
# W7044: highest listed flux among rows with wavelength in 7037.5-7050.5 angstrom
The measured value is 10.65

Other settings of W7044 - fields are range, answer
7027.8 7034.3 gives 10.26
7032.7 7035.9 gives 9.266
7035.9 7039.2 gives 10.77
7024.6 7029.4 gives 11.12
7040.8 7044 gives 10.61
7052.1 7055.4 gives 9.911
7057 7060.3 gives 9.569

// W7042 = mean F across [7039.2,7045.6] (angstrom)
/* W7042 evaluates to 9.49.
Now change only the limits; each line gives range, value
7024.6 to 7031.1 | 10.1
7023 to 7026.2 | 9.17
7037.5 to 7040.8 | 10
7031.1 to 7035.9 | 9.18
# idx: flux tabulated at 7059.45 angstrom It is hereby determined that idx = 9.569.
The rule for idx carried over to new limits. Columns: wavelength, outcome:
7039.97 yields 10.13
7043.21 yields 8.221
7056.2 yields 9.781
